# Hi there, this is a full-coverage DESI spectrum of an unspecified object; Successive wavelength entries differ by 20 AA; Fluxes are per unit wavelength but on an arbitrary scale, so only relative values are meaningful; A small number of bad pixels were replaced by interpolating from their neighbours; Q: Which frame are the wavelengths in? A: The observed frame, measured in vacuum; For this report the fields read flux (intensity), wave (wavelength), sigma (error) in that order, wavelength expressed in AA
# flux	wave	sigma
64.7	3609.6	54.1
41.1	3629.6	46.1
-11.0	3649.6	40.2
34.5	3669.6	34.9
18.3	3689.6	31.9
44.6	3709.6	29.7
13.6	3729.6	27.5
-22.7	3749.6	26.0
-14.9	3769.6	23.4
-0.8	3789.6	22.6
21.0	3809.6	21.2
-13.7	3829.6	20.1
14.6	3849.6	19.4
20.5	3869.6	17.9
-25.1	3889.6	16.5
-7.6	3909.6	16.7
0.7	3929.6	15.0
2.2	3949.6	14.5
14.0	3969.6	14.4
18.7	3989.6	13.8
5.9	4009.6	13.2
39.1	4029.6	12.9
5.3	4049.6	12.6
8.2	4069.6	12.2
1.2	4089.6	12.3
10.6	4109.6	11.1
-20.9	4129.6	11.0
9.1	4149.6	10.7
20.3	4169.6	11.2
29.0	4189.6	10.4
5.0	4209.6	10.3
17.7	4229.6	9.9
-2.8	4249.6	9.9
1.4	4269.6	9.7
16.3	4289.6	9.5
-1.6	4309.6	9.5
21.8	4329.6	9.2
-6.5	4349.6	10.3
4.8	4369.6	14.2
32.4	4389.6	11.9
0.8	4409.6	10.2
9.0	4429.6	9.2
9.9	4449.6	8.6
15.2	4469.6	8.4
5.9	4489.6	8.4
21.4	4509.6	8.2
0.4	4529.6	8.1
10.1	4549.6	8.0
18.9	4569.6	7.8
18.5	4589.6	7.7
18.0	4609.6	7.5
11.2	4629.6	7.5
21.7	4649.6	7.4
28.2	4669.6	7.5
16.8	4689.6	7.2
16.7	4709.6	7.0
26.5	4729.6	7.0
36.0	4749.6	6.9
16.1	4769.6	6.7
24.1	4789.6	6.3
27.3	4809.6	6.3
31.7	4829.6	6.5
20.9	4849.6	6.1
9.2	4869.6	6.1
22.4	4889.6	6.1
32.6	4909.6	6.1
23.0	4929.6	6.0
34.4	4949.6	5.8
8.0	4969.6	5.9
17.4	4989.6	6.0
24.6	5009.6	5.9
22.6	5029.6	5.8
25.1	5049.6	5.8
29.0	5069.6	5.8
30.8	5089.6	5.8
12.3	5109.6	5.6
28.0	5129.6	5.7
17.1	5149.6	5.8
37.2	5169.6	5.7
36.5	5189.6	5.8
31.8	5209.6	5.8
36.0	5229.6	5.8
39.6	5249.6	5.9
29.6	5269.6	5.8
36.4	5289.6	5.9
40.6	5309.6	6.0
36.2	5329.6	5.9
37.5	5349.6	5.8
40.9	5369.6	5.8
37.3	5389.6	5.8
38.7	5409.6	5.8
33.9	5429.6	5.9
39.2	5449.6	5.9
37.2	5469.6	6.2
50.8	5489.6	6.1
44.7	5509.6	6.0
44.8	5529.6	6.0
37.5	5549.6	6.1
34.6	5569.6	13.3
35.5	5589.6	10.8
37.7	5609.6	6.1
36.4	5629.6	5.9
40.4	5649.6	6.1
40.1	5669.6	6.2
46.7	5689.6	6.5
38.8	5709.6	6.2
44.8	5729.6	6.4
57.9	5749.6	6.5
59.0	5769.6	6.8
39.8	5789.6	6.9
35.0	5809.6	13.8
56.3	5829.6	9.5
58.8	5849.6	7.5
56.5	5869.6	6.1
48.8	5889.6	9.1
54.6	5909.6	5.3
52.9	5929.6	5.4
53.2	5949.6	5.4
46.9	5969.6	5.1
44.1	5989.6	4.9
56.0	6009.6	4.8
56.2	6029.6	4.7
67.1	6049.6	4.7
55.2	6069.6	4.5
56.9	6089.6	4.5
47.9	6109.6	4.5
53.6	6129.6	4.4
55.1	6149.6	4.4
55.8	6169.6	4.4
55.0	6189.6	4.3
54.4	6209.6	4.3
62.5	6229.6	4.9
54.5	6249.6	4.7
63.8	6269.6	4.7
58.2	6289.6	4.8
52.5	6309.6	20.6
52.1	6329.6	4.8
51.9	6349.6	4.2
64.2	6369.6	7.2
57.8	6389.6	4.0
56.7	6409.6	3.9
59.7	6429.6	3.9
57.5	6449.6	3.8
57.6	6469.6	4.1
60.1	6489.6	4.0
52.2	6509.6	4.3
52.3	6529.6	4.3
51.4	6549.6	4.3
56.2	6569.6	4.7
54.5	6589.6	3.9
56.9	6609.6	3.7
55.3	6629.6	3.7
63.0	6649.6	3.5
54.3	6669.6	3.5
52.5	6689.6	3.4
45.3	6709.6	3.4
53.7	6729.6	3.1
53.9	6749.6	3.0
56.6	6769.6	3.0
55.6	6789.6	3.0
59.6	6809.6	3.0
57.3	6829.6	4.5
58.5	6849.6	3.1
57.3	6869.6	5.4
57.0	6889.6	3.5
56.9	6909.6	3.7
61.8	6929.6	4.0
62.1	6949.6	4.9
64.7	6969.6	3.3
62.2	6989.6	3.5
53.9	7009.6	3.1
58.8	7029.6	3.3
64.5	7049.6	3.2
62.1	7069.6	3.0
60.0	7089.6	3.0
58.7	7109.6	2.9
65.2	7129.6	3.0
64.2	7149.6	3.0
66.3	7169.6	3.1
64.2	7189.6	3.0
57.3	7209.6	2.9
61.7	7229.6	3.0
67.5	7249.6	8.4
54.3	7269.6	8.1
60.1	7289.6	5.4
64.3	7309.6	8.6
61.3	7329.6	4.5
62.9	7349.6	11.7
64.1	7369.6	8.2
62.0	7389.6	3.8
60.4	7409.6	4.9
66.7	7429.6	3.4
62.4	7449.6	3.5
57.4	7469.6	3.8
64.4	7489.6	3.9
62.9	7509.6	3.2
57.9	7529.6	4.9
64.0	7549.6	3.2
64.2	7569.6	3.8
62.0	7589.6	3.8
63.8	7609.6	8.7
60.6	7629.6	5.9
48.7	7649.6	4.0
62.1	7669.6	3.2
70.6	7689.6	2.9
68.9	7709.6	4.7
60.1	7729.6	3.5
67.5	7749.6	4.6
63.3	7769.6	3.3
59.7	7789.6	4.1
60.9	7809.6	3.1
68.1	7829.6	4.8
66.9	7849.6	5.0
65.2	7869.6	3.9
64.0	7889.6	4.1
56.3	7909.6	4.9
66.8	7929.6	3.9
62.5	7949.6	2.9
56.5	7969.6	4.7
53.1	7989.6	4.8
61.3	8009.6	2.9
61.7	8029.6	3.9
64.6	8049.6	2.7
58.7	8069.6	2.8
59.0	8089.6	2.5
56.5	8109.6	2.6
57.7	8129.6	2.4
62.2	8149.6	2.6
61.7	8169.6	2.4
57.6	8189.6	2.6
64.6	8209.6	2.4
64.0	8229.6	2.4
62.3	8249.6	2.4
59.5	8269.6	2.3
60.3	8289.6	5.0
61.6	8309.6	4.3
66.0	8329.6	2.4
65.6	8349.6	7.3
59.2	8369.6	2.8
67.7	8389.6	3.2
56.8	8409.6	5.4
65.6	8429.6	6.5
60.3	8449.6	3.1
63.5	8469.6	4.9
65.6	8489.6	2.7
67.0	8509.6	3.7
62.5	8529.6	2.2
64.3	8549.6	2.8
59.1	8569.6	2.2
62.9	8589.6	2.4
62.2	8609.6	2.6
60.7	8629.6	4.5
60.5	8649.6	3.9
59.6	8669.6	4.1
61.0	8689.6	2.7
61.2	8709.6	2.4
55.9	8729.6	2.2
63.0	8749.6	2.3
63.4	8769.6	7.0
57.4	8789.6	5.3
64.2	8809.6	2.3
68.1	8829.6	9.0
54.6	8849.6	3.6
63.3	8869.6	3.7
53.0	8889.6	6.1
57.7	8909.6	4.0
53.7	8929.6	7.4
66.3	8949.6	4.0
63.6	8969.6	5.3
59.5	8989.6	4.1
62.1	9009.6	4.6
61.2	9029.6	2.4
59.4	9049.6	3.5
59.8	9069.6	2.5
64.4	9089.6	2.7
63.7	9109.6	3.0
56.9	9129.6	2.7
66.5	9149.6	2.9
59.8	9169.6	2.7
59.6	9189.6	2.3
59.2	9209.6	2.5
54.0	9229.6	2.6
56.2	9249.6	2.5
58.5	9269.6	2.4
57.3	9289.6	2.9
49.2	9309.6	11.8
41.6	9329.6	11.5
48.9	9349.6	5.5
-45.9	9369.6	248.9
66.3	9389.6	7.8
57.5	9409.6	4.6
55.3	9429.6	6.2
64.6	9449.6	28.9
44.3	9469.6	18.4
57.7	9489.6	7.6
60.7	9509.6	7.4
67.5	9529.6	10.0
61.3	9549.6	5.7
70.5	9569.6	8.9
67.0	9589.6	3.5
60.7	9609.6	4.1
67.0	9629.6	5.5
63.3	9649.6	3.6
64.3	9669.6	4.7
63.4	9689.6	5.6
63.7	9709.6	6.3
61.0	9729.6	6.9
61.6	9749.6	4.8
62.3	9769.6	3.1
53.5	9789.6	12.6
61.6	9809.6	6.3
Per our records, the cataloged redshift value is 0.30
